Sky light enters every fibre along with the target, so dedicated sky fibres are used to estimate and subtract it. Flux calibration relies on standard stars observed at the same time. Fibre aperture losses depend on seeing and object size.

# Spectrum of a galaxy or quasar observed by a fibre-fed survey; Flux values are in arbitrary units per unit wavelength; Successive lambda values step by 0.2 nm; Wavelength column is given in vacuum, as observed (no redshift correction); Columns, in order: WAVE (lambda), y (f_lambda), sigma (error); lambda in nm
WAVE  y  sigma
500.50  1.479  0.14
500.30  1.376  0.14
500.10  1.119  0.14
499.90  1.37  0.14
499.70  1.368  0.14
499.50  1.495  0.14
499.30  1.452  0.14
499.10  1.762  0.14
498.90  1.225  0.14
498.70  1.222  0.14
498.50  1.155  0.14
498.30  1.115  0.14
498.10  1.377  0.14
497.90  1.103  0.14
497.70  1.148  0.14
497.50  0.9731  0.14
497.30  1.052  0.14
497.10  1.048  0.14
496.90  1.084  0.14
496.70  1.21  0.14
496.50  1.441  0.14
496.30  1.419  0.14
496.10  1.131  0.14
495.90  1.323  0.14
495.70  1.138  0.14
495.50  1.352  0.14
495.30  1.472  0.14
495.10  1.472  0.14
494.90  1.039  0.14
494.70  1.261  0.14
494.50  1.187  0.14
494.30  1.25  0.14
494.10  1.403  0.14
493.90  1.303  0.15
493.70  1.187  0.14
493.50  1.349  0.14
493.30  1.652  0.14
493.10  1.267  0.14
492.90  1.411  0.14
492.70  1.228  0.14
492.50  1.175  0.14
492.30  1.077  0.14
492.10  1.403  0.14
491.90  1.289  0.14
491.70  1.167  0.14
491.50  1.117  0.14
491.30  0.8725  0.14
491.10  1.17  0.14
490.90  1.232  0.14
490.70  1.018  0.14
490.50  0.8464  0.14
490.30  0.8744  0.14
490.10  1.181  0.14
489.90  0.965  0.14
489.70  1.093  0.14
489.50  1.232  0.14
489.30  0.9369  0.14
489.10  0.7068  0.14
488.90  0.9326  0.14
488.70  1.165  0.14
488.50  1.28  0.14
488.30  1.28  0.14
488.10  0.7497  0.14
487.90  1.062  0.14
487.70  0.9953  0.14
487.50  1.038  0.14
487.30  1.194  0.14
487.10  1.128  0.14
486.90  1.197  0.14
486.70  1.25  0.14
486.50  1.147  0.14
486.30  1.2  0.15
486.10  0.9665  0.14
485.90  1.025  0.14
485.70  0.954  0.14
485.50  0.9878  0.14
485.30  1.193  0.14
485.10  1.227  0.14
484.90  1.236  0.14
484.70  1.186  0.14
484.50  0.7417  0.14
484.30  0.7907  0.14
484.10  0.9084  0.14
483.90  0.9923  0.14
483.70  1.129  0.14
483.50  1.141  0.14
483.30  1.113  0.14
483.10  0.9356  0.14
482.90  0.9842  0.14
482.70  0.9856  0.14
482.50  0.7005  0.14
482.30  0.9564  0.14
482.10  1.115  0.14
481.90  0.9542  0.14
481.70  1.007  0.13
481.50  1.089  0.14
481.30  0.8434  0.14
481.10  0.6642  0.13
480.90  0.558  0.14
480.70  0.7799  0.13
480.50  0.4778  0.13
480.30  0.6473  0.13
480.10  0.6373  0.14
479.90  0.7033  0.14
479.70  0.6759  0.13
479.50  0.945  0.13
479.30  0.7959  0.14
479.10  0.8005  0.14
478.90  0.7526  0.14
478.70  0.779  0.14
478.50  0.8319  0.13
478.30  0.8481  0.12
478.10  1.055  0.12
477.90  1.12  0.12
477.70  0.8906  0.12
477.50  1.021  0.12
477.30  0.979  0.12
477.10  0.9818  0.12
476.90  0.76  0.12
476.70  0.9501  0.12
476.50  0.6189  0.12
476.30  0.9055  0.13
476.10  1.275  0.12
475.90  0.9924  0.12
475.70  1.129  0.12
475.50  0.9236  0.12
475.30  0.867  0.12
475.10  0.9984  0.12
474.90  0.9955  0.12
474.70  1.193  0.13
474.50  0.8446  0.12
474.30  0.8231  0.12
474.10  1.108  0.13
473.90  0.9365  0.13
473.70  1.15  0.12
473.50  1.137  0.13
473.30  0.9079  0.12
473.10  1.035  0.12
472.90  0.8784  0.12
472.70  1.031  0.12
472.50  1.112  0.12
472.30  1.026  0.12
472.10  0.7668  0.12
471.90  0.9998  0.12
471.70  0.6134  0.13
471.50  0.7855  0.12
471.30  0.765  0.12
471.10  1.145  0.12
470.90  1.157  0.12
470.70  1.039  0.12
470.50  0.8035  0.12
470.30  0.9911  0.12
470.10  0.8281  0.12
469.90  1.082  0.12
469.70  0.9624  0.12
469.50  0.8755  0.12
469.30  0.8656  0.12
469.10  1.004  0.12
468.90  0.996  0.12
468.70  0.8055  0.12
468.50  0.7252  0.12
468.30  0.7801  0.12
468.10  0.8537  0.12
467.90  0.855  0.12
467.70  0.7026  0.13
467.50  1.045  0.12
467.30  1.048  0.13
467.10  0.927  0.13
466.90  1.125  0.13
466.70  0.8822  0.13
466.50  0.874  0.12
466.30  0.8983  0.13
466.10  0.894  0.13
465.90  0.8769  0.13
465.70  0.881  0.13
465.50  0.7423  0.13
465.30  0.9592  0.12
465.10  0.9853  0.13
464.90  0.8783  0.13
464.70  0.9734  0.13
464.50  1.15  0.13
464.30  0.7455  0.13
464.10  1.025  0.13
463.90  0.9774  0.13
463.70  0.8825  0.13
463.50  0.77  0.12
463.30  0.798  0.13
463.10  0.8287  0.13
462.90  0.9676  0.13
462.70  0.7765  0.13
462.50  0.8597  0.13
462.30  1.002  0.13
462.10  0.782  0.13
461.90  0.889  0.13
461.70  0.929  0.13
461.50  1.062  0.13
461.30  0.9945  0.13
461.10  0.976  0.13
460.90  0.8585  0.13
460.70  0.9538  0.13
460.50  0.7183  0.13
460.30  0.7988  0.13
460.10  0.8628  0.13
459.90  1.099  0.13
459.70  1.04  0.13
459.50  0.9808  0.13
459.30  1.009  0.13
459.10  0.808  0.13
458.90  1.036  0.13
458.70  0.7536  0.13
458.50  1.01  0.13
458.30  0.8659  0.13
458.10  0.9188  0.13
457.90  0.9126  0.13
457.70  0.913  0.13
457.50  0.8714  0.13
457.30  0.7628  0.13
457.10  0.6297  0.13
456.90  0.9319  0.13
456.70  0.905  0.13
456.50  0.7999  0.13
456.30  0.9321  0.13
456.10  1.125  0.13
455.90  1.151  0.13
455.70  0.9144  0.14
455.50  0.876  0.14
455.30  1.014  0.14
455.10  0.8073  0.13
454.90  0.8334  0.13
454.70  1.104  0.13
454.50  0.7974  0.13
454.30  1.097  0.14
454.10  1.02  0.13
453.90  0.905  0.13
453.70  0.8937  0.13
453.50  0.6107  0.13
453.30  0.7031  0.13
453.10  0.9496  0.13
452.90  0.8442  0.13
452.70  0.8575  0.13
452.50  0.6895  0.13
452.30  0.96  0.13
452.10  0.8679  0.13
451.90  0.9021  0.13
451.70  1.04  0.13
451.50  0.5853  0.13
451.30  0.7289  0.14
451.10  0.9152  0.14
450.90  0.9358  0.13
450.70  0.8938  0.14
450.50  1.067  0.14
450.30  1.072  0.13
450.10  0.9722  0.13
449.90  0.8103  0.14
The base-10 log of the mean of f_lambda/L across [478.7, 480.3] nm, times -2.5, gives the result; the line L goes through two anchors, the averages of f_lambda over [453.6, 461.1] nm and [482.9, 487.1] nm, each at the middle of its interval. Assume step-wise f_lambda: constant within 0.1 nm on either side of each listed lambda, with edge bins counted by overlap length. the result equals 0.35 mag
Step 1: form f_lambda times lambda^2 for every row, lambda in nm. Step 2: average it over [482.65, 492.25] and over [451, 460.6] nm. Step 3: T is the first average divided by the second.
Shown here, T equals 1.37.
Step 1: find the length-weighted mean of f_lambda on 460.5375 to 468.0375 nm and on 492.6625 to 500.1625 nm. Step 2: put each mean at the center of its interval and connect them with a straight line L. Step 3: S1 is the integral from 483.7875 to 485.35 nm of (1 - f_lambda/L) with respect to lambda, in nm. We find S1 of 0.16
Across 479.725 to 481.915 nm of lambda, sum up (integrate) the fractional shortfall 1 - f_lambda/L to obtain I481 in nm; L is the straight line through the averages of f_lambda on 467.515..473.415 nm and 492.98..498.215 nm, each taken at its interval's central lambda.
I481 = 0.63 nm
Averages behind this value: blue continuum 0.913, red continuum 1.26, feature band 0.75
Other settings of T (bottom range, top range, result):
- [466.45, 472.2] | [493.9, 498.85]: 1.51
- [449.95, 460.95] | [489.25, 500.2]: 1.61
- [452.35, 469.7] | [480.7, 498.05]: 1.39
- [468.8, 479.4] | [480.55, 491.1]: 1.13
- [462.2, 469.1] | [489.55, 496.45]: 1.52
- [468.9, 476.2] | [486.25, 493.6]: 1.25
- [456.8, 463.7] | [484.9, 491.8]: 1.35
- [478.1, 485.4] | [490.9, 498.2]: 1.46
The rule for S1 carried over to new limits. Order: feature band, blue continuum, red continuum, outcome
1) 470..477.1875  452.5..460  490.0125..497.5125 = 0.63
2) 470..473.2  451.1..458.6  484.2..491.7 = 0.12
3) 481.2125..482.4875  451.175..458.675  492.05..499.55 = 0.18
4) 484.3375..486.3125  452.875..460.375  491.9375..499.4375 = 0.19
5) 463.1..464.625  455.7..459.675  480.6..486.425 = 0.04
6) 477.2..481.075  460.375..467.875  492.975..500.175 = 0.99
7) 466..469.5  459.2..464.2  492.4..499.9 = 0.28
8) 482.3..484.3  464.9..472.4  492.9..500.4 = 0.23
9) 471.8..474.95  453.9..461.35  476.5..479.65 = -0.36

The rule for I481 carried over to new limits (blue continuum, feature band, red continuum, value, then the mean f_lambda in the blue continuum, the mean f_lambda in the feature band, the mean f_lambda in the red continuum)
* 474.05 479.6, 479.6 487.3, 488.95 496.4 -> 0.66 nm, 0.934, 0.956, 1.19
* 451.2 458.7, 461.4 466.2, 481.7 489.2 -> 0.14 nm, 0.883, 0.901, 1.04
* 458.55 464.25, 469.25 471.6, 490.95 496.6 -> 0.15 nm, 0.908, 0.943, 1.27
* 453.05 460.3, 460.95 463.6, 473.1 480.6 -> 0.04 nm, 0.911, 0.894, 0.906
